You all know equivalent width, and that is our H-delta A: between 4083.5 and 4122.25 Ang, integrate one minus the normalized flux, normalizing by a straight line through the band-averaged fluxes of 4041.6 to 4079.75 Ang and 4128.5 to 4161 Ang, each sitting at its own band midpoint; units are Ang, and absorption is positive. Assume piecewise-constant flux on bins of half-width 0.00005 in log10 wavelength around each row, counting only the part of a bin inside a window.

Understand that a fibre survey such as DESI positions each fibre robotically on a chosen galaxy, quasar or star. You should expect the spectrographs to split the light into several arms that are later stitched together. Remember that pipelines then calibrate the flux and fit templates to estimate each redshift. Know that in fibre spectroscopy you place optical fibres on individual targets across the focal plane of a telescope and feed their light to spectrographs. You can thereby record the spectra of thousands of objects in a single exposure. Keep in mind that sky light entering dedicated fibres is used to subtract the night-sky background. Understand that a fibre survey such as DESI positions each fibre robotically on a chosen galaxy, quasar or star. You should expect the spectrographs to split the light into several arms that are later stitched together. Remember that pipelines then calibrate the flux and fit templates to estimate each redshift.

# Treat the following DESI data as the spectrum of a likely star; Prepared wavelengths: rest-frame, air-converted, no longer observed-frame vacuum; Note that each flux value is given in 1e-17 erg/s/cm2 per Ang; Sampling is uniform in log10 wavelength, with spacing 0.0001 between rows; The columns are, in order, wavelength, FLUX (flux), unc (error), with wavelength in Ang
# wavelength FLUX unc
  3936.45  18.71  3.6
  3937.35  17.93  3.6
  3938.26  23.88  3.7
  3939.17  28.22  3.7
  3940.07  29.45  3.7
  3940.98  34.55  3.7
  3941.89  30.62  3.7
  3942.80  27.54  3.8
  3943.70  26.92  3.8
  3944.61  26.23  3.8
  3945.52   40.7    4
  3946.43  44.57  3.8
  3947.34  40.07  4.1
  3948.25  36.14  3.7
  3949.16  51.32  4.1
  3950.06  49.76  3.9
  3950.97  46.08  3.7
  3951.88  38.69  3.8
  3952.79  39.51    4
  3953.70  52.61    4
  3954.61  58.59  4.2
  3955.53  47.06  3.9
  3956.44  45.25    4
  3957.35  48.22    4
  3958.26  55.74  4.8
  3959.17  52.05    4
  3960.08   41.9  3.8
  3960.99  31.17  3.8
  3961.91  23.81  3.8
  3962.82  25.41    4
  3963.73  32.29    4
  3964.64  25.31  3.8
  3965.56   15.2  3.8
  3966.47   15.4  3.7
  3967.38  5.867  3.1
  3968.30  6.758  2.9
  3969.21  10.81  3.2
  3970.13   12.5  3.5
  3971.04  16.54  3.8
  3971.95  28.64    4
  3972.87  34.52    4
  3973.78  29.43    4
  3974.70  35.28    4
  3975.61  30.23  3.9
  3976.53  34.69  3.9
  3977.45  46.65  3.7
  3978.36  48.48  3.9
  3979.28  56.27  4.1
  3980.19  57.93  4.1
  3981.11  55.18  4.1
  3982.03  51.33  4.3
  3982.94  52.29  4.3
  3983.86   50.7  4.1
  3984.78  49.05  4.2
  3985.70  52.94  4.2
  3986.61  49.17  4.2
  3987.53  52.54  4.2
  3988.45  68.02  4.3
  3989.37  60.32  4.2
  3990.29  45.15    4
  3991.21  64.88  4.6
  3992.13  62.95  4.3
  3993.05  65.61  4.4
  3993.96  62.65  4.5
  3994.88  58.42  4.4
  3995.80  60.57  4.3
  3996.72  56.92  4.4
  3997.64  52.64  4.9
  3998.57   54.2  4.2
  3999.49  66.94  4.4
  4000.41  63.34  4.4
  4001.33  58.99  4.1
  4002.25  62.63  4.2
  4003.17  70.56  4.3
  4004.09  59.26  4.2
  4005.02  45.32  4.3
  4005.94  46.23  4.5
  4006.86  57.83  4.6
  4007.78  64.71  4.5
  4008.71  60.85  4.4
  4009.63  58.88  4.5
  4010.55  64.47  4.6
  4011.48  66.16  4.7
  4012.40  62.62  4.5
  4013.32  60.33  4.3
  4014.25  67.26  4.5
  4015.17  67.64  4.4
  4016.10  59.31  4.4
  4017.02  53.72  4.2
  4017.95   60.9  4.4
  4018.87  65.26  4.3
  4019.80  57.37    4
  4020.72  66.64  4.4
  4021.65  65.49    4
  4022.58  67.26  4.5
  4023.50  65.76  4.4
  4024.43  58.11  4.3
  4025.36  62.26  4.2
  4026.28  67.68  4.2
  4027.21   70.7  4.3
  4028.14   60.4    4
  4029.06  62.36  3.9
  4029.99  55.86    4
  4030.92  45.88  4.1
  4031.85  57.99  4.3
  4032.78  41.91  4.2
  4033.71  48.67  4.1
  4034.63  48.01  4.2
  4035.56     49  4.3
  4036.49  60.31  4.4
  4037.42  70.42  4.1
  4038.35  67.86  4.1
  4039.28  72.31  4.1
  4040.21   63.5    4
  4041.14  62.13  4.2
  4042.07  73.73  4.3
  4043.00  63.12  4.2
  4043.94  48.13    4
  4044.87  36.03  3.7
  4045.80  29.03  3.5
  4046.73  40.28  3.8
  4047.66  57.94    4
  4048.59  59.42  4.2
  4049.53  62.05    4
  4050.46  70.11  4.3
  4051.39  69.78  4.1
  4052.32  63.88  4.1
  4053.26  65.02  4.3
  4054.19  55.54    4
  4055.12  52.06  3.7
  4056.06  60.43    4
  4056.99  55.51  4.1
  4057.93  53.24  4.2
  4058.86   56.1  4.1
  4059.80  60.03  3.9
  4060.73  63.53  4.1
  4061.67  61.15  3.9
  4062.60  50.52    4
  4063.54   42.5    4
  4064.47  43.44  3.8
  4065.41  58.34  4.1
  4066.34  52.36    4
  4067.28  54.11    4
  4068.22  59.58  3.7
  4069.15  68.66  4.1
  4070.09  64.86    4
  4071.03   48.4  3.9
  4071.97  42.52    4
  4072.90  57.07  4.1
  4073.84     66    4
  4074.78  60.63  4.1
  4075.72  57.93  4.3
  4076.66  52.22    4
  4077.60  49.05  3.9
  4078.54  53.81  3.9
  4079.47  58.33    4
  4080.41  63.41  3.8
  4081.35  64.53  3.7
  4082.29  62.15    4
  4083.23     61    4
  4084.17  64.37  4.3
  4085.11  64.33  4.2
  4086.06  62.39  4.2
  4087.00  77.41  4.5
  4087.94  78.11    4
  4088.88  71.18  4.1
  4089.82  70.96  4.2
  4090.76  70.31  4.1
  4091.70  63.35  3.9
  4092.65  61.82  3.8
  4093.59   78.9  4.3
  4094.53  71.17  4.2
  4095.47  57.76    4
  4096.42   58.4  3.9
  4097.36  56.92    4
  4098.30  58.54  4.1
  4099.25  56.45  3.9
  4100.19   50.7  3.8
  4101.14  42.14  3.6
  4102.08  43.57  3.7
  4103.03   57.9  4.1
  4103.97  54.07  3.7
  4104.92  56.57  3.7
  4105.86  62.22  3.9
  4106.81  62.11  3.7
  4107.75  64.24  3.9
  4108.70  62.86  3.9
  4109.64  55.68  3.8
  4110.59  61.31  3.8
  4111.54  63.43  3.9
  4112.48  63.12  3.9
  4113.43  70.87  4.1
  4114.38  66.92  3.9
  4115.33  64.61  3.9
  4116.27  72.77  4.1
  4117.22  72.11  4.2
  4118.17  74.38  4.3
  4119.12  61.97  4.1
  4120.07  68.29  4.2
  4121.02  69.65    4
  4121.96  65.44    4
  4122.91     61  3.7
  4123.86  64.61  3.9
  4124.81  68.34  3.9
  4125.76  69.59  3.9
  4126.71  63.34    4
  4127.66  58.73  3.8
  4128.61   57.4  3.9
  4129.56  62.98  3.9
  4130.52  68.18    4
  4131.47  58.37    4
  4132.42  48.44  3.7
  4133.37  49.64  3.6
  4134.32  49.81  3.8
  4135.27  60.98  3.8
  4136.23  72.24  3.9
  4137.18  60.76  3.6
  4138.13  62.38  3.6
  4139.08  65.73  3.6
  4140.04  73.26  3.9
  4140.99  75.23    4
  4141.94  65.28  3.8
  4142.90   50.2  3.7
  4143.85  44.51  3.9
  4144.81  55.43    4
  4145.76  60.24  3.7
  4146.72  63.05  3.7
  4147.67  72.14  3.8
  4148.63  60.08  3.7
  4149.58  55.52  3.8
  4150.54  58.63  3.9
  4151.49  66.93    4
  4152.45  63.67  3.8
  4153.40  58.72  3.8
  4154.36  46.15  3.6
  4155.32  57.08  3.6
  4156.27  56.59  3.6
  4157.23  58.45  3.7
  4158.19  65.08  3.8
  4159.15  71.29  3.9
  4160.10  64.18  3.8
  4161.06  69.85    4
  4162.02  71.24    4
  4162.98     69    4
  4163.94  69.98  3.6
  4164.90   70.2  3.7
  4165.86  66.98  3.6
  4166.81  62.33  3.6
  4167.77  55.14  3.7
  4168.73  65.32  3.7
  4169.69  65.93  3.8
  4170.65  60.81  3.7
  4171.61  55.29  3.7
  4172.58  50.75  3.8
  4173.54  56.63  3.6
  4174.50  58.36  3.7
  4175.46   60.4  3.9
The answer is -3.50 Ang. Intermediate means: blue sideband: 56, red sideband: 60.7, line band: 63.6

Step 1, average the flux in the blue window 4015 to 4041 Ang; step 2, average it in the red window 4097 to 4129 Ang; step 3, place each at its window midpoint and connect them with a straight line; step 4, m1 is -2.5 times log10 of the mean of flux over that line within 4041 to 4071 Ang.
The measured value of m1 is 0.08 mag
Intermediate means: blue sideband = 60.4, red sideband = 61.9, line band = 56.5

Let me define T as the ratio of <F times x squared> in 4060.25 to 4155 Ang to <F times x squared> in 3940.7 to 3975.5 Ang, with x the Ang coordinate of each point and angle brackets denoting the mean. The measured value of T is 1.95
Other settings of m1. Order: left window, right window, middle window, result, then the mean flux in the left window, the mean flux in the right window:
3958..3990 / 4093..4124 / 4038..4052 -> -0.157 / 37.5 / 62.1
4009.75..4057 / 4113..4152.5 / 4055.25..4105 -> 0.041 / 59.6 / 63.2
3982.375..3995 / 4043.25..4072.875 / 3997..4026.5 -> -0.093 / 56.7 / 55.1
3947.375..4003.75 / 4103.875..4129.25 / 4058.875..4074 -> 0.036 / 44.9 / 64.4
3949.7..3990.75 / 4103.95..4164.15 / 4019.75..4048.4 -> -0.192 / 39.7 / 62.8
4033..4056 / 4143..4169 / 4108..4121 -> -0.098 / 57.7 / 62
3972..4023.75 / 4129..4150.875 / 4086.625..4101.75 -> -0.081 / 56.3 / 60.5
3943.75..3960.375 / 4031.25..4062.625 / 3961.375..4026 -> 0.017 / 44.8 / 57.4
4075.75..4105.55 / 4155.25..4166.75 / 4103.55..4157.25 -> 0.030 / 61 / 66.1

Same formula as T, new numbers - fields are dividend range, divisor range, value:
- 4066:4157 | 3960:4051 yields 1.24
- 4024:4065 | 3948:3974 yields 1.77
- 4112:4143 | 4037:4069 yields 1.16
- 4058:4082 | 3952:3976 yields 1.88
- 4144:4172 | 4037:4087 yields 1.12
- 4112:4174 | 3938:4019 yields 1.47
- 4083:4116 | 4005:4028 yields 1.05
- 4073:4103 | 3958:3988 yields 1.81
